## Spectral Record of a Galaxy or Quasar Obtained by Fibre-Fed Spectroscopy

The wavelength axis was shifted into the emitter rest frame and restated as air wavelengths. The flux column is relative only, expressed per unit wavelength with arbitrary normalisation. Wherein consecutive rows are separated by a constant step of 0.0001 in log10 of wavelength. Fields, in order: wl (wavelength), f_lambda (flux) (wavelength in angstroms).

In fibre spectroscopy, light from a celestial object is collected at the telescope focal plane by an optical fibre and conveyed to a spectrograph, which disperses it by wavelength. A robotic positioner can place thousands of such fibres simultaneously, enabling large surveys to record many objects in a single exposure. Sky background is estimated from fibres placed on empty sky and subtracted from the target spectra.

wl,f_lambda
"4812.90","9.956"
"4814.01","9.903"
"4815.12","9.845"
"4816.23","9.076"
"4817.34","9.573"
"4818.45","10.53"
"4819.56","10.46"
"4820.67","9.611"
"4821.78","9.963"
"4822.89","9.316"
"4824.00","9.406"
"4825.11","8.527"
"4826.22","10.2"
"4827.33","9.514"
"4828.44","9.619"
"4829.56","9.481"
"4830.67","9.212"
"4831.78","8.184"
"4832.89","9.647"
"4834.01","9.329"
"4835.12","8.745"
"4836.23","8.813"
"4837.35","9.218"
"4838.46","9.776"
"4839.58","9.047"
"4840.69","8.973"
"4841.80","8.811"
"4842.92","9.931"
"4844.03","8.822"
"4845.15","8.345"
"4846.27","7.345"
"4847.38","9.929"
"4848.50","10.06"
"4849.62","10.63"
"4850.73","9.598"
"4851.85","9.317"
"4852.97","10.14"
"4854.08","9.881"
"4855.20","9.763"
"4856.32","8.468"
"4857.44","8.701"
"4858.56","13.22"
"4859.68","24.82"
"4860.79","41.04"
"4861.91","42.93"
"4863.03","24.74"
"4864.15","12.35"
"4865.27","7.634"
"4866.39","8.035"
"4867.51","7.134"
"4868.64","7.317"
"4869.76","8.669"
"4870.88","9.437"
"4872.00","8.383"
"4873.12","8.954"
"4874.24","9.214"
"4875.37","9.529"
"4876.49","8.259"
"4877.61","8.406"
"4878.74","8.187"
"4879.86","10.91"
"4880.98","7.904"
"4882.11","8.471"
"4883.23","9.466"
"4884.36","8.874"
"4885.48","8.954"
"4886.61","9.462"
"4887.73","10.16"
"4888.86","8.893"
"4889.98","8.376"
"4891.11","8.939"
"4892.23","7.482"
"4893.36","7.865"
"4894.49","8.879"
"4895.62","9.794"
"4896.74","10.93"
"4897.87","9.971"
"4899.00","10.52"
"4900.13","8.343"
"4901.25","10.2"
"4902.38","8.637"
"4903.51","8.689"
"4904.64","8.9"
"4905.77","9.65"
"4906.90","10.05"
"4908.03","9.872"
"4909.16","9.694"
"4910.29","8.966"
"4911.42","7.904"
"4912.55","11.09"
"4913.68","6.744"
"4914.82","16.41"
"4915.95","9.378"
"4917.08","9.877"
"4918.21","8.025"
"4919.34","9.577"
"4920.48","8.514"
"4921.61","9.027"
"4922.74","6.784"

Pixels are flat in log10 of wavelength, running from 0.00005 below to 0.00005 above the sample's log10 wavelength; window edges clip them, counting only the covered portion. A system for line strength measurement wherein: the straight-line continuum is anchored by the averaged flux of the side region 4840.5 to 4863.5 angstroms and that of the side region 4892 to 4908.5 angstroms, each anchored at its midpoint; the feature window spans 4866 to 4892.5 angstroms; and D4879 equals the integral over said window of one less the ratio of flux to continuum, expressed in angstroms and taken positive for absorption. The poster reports 6.1 angstroms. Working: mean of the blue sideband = 14.1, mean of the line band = 8.74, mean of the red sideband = 9.35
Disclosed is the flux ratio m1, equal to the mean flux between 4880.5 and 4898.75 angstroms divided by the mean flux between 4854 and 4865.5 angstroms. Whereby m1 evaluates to 0.47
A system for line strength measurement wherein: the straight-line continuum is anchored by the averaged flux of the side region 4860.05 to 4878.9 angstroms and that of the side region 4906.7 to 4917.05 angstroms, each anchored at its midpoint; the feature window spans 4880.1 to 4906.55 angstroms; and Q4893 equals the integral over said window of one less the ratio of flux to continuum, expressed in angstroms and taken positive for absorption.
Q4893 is 5.6 angstroms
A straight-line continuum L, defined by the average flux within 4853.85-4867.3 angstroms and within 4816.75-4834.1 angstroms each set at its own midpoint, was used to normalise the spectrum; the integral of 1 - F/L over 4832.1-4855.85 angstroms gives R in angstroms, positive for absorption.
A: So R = 7.5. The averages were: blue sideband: 9.54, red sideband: 17.6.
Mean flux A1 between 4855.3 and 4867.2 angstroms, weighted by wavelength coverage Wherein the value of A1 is 18.6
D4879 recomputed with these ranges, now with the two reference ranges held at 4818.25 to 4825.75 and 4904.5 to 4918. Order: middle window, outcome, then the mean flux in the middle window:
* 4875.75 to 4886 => 1.00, 8.84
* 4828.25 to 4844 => 0.83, 9.18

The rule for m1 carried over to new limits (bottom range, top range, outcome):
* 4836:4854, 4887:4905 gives 0.98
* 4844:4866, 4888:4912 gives 0.63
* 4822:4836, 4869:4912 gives 0.98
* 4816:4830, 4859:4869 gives 2.04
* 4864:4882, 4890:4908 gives 1.07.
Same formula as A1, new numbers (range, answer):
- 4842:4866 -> 14.1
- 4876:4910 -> 9.16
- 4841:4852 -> 9.27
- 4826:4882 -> 11.1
